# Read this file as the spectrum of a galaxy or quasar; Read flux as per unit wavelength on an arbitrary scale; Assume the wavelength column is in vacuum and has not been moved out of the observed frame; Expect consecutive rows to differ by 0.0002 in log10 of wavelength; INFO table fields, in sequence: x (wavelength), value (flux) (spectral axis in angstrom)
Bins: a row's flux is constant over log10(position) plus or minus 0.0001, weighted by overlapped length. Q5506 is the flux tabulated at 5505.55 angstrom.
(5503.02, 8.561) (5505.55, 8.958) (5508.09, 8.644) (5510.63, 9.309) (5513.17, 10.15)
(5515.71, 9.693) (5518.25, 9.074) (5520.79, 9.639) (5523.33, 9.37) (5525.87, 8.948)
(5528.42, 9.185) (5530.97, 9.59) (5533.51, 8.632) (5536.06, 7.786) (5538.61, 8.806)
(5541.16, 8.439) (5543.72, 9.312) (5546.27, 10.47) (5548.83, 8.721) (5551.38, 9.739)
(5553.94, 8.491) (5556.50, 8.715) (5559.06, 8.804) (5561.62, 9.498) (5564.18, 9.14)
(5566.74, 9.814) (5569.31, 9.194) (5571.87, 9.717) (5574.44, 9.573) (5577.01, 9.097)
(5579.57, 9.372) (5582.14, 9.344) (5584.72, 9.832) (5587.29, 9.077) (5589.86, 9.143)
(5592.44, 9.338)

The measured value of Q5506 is 8.958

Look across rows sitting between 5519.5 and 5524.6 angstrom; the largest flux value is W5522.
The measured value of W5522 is 9.639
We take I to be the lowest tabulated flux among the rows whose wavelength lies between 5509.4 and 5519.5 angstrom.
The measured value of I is 9.074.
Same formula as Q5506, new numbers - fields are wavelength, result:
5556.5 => 8.715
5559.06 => 8.804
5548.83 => 8.721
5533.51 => 8.632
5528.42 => 9.185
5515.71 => 9.693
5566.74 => 9.814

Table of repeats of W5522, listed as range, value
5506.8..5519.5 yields 10.15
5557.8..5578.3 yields 9.814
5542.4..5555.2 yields 10.47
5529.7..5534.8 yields 9.59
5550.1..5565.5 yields 9.739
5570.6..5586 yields 9.832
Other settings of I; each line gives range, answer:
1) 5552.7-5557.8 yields 8.491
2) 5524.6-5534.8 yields 8.632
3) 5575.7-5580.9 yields 9.097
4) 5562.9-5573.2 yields 9.14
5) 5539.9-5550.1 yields 8.439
